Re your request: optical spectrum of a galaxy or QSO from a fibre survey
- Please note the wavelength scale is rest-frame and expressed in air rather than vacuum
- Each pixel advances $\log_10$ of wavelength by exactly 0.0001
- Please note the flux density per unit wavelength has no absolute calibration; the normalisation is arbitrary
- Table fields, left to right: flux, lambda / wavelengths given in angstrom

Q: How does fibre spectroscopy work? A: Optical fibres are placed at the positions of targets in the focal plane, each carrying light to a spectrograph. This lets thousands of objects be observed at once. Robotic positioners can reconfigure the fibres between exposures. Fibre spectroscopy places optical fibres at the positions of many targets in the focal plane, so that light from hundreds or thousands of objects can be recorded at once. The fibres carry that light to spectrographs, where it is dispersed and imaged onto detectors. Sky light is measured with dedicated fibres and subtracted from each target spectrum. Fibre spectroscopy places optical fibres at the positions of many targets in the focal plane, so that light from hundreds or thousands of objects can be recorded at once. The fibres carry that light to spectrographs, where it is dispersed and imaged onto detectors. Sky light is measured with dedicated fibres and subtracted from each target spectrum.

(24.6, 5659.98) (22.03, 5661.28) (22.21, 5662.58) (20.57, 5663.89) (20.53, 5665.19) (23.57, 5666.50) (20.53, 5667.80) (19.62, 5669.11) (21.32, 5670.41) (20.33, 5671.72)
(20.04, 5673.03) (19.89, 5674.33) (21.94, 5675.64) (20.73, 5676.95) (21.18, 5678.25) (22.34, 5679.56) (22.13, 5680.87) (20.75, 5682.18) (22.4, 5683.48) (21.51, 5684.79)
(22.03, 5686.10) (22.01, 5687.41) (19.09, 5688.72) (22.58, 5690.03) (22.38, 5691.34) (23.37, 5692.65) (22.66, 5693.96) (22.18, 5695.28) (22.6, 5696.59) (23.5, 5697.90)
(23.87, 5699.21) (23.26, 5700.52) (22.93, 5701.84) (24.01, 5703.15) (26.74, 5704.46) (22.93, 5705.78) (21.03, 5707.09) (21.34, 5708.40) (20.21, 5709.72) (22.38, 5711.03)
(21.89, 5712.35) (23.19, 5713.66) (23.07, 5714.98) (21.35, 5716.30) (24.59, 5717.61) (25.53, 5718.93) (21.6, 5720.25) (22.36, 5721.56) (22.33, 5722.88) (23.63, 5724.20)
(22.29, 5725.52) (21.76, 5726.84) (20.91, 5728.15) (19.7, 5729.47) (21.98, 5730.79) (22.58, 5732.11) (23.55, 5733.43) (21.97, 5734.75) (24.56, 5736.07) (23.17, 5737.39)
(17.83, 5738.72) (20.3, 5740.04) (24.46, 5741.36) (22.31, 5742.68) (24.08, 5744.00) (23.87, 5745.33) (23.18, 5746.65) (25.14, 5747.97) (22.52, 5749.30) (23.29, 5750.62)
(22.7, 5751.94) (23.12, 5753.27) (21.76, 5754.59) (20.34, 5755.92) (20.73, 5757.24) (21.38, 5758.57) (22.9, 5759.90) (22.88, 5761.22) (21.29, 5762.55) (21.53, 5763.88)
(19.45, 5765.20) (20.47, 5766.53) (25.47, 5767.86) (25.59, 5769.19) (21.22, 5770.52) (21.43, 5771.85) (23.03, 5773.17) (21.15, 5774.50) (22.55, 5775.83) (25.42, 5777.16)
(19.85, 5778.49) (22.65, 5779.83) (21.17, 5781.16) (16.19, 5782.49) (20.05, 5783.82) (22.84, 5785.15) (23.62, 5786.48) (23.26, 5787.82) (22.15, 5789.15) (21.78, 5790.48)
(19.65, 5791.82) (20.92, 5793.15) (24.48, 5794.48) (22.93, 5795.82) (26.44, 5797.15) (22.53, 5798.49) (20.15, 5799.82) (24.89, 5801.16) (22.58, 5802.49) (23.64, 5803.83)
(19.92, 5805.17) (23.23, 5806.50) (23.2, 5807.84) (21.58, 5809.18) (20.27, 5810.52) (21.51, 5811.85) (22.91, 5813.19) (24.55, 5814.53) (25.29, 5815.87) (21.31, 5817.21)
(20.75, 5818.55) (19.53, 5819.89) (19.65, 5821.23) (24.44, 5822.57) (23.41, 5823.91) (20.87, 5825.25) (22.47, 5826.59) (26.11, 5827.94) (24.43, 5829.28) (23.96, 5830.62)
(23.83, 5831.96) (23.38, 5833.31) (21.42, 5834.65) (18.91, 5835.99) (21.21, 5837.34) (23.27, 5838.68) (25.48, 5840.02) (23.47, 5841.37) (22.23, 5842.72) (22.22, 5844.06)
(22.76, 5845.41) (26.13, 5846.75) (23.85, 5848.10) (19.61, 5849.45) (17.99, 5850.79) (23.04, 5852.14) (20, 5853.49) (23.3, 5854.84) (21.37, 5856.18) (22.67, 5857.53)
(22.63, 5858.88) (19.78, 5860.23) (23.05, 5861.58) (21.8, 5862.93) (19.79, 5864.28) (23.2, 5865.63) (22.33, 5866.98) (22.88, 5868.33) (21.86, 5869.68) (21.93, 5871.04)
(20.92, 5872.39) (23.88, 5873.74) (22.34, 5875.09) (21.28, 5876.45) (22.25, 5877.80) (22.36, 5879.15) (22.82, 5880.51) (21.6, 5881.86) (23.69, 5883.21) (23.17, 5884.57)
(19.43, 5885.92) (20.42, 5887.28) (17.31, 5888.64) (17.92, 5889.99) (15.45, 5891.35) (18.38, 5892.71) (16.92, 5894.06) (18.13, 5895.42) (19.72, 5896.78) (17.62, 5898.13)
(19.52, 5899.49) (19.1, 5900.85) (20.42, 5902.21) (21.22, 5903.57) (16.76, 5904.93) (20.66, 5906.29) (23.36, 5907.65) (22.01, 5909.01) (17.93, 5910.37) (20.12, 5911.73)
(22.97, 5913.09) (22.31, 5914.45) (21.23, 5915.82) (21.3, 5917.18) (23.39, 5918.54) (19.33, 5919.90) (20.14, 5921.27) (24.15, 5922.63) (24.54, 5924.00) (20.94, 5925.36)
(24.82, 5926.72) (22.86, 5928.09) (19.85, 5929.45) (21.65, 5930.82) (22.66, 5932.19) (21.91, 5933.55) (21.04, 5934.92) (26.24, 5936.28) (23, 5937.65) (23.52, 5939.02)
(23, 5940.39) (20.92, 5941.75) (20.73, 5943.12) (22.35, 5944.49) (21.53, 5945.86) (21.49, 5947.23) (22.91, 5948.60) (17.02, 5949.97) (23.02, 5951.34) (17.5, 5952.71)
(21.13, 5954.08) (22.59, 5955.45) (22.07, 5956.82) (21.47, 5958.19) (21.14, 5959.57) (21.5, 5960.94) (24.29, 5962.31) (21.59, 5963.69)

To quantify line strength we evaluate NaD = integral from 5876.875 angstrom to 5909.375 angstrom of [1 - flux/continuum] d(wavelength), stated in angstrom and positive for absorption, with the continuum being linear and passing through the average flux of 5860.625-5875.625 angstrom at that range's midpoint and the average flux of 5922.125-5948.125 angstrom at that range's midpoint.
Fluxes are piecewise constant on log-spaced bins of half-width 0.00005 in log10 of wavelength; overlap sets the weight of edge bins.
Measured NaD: 3.3 angstrom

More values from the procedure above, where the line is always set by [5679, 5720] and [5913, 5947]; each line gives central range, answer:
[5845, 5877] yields 0.5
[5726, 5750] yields 0.1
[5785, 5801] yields -0.1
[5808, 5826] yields 0.3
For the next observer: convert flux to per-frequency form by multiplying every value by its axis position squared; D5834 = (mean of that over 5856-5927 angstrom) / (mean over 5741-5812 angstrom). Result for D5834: 1.0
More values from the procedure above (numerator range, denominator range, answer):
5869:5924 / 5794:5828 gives 0.94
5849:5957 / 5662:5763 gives 1.02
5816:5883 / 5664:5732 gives 1.06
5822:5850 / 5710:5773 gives 1.06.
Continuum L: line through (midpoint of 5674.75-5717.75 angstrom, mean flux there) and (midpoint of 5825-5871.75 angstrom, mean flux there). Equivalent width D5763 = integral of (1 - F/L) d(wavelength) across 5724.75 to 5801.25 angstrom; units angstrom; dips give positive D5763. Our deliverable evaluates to 0.5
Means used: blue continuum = 22.3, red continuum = 22.4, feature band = 22.2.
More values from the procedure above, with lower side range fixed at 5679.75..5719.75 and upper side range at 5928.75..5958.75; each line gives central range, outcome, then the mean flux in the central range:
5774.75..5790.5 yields 0.4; 21.8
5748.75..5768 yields 0.4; 21.9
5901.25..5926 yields 0.7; 21.2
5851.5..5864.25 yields 0.1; 21.8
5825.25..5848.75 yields -1.2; 23.2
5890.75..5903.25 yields 2.0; 18.5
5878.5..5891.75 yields 0.9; 20.5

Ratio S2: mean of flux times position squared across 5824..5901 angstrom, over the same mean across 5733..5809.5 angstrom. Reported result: 1.0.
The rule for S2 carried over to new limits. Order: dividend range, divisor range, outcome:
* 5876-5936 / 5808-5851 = 0.95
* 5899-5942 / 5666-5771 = 1.04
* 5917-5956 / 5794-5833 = 1.00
